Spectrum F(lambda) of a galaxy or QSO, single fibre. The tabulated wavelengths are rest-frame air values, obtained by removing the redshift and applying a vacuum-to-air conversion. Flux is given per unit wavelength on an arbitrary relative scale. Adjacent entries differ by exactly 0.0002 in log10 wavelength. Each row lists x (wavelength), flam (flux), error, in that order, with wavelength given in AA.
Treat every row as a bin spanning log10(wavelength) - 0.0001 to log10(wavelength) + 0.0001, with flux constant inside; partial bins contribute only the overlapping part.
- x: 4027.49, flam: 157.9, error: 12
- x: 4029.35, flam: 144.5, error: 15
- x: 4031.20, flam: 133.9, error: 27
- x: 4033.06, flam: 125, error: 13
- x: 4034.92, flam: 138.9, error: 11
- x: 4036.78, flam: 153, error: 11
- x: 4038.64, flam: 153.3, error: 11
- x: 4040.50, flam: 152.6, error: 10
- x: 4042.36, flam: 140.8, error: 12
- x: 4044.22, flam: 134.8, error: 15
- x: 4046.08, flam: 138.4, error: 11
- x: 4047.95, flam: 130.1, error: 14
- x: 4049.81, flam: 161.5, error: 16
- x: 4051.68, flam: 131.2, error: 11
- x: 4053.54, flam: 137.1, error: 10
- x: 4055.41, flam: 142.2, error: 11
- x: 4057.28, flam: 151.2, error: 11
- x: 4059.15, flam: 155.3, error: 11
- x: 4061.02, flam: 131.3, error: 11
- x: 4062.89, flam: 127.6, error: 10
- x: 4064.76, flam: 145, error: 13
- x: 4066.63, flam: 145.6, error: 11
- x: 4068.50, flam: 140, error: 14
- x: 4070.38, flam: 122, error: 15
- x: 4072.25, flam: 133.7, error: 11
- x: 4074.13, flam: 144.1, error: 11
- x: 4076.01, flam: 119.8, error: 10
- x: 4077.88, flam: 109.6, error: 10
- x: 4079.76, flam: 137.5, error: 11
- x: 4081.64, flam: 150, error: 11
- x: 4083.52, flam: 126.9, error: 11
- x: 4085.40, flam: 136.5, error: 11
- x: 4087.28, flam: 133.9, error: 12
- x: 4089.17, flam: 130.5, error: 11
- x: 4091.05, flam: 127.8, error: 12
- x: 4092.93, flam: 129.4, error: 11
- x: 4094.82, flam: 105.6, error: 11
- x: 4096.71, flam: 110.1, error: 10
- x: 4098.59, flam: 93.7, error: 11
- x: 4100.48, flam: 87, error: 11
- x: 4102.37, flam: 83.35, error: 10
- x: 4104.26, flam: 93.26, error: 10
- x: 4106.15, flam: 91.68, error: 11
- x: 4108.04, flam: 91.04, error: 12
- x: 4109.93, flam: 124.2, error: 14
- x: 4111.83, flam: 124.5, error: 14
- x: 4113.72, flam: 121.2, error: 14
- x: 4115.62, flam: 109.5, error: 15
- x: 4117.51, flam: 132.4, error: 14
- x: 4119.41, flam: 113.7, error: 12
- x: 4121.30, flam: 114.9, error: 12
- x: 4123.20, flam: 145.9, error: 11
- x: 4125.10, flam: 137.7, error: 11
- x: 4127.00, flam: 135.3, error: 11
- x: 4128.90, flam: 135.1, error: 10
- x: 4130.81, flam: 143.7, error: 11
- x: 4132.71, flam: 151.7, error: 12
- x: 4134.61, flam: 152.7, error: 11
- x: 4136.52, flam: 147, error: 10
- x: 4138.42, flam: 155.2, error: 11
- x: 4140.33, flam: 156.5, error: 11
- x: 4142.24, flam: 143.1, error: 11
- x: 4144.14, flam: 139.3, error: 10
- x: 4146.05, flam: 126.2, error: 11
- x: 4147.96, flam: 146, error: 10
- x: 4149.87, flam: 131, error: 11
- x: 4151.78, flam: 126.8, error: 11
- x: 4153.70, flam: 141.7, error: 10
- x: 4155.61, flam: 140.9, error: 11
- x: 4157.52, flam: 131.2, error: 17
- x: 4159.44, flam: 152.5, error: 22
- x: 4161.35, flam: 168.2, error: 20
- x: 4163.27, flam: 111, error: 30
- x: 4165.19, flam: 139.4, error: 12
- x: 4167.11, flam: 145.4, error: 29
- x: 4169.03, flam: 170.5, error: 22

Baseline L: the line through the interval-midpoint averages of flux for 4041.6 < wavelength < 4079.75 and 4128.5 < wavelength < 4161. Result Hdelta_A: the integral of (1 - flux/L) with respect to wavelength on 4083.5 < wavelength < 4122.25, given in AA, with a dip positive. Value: 7.5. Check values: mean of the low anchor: 137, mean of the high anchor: 143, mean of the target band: 113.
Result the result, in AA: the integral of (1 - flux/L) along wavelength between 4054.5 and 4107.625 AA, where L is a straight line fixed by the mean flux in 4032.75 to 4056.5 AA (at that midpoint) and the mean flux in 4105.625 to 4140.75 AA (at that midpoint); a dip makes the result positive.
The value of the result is 4.8 AA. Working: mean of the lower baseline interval 142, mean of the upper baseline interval 131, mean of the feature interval 125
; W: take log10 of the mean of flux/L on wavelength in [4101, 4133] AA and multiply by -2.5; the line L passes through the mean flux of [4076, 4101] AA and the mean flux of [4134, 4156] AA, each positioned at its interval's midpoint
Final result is 0.11 mag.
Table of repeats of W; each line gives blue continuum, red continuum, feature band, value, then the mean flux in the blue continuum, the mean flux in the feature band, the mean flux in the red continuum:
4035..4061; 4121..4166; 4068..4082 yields 0.10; 144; 131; 141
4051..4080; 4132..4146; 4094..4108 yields 0.44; 136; 94.6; 148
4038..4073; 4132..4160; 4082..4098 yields 0.13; 141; 125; 143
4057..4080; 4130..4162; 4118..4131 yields 0.08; 135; 132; 144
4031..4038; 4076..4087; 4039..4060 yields -0.06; 139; 143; 131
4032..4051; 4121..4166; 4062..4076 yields 0.05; 143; 136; 141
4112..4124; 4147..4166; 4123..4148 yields -0.11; 123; 144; 139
